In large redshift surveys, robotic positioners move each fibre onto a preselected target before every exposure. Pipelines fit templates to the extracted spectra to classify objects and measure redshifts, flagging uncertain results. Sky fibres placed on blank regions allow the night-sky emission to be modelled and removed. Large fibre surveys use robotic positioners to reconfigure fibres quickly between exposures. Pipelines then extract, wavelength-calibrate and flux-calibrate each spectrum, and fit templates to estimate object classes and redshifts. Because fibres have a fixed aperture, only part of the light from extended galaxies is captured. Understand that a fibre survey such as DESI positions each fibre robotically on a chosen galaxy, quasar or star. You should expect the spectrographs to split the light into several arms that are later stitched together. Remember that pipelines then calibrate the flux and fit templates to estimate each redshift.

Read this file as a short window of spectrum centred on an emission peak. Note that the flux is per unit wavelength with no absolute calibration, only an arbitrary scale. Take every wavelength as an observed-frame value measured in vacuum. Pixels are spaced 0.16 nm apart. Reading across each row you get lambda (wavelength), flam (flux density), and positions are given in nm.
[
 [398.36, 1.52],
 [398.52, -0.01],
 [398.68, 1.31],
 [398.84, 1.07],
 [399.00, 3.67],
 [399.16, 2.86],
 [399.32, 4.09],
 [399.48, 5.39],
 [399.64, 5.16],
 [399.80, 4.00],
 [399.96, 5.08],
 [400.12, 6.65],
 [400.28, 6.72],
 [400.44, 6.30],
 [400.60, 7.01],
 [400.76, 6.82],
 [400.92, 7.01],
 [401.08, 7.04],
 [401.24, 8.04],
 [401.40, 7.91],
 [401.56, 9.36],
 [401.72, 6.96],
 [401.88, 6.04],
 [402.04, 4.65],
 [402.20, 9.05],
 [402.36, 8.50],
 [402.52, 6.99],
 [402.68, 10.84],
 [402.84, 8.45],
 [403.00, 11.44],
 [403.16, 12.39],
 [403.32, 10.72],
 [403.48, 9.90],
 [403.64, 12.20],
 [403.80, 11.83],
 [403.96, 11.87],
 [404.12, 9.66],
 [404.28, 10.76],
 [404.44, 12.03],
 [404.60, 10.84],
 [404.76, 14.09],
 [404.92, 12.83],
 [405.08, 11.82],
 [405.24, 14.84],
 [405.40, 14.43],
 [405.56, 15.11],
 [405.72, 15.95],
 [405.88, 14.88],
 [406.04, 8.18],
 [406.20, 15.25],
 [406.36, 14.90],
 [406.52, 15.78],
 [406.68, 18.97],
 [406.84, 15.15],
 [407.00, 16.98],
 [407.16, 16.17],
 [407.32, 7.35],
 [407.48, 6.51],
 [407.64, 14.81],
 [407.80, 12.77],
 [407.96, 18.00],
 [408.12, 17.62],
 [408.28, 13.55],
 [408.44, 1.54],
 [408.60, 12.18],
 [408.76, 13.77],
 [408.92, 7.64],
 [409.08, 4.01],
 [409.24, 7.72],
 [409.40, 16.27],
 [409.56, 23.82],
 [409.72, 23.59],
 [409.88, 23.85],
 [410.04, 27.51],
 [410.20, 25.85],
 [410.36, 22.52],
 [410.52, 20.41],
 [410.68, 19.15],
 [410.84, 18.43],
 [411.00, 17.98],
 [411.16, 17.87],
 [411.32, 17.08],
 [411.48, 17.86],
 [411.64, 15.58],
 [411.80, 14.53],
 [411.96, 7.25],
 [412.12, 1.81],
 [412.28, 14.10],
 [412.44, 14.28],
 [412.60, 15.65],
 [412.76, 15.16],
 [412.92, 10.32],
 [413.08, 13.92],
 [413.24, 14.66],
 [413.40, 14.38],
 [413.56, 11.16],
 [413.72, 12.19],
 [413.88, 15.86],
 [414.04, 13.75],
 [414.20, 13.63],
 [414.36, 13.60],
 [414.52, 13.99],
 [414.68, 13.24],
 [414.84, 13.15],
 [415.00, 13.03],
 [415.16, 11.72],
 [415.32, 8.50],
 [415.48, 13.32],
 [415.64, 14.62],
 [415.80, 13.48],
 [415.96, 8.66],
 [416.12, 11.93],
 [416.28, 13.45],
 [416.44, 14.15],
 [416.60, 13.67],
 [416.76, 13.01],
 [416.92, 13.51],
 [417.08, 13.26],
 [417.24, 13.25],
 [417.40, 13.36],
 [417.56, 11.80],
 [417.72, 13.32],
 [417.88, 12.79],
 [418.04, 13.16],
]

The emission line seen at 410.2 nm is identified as Lyman alpha 1216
